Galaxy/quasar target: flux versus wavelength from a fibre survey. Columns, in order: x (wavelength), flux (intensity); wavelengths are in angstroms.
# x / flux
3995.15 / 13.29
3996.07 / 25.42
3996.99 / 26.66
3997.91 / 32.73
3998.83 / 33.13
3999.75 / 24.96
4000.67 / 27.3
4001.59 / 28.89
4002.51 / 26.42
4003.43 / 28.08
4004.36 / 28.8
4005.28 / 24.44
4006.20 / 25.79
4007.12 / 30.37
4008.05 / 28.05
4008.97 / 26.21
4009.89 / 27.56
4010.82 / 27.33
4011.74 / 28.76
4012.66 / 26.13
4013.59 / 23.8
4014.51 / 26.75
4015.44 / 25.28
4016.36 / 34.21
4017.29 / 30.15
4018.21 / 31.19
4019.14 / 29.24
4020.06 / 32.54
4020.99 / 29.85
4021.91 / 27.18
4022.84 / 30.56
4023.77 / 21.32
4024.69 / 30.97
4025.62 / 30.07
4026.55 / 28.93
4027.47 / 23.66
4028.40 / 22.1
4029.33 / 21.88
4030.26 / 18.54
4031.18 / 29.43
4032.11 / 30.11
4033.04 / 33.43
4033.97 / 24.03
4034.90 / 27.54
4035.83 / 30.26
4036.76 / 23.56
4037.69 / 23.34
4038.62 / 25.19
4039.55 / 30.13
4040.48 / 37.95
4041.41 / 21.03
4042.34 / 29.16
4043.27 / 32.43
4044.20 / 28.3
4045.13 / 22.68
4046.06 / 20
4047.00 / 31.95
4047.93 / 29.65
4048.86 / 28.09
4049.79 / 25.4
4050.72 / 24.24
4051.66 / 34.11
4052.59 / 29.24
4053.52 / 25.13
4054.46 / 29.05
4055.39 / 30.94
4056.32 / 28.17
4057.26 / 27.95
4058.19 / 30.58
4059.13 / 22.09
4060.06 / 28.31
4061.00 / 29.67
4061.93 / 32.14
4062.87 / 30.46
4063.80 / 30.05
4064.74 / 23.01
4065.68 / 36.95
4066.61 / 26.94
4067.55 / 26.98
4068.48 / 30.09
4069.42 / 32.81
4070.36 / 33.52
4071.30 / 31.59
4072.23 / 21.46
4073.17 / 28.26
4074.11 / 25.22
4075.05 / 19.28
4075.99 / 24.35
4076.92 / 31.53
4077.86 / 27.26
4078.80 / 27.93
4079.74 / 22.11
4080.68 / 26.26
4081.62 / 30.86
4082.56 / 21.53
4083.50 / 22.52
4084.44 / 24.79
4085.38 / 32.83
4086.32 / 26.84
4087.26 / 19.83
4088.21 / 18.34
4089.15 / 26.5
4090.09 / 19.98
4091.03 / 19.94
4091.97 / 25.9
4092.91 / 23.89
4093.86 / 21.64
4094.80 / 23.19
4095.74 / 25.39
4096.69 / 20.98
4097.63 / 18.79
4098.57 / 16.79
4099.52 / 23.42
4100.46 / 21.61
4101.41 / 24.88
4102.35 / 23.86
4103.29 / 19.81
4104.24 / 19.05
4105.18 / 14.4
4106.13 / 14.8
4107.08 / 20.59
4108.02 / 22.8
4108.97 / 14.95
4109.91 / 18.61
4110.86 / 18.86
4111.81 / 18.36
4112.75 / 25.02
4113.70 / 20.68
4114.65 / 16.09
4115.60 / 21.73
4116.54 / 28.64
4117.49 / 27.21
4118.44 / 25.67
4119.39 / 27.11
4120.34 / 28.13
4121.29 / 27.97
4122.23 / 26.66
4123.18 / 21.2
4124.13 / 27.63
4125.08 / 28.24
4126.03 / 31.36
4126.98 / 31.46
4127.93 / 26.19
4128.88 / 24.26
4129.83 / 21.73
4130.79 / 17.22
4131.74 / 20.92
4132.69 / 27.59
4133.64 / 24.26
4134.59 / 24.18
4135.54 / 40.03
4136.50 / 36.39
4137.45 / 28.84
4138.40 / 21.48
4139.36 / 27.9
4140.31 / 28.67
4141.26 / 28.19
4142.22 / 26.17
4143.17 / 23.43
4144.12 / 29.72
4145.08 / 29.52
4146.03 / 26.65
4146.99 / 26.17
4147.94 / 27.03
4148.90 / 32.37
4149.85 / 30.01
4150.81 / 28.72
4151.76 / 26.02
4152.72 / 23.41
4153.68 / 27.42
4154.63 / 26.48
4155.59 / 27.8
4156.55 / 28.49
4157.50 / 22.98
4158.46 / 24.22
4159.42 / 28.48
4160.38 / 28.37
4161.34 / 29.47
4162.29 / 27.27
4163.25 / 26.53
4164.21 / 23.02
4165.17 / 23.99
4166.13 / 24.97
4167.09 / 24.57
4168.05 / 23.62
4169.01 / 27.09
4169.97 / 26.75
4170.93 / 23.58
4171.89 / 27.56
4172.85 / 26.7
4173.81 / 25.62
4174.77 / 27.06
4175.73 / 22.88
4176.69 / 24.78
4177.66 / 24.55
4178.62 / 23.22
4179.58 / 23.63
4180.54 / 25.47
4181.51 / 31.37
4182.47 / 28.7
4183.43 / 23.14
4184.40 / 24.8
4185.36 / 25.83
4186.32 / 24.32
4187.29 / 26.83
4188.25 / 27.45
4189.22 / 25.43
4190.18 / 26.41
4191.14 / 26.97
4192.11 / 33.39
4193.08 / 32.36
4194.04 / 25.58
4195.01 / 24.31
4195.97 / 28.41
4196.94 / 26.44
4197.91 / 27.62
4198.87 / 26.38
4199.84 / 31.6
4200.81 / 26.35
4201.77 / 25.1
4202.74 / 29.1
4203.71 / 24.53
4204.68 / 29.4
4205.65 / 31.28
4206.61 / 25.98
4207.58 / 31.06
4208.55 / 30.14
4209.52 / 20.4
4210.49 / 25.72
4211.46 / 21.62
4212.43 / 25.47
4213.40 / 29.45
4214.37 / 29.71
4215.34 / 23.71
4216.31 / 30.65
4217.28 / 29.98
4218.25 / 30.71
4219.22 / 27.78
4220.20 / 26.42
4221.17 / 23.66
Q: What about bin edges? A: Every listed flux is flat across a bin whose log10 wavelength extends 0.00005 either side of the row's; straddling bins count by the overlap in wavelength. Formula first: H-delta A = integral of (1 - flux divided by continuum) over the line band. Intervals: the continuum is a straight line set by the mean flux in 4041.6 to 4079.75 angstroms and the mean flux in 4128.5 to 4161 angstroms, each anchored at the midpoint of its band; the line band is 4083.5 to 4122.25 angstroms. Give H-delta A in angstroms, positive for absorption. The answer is 7.3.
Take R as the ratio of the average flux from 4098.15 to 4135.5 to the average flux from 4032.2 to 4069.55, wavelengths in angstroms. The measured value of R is 0.82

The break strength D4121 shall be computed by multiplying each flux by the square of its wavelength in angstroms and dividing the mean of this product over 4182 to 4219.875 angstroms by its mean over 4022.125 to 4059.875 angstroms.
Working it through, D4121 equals 1.1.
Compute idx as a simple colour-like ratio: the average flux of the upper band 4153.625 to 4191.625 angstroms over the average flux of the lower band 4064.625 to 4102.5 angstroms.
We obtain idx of 1.0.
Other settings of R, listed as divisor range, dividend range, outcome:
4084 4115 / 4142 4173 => 1.25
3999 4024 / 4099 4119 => 0.75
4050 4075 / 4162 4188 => 0.89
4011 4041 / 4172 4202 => 0.96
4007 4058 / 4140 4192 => 0.95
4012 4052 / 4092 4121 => 0.79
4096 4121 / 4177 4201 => 1.26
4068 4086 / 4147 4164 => 1.01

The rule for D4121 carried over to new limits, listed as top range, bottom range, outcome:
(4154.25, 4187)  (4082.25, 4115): 1.25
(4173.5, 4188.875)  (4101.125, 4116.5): 1.33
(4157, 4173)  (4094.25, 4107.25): 1.30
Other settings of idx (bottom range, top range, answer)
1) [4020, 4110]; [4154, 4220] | 1.03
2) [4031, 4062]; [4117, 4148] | 0.96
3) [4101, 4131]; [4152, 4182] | 1.12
